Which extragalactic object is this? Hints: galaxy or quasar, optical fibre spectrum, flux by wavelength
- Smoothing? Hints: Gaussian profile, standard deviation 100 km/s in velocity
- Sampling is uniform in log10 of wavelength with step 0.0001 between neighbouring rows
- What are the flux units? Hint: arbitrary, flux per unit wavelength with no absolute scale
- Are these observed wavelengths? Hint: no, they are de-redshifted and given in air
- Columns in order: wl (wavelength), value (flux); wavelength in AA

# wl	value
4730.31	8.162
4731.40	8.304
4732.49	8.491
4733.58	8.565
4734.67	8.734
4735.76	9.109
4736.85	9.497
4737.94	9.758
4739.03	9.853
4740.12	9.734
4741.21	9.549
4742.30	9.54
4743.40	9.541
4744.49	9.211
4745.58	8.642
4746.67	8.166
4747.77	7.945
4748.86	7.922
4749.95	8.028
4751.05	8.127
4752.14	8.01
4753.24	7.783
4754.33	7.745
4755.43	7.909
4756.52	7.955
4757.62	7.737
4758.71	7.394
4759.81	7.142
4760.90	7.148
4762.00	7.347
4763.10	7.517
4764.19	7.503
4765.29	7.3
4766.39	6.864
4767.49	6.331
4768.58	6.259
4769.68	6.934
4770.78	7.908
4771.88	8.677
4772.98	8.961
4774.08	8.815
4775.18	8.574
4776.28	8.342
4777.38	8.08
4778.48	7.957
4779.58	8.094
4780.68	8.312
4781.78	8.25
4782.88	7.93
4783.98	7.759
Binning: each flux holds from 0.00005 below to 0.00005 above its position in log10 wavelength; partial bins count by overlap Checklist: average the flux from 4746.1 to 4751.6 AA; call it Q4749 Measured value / 8.04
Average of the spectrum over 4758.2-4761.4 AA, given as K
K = 7.23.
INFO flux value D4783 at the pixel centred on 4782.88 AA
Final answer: 7.93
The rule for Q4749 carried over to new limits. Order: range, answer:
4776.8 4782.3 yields 8.14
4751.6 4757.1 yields 7.87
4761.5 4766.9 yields 7.31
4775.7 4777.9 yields 8.22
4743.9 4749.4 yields 8.39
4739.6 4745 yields 9.51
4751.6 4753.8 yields 7.89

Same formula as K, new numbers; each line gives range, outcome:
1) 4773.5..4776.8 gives 8.58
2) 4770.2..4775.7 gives 8.57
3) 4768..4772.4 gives 7.43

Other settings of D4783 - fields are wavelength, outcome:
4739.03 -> 9.853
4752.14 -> 8.01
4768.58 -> 6.259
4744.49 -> 9.211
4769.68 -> 6.934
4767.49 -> 6.331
